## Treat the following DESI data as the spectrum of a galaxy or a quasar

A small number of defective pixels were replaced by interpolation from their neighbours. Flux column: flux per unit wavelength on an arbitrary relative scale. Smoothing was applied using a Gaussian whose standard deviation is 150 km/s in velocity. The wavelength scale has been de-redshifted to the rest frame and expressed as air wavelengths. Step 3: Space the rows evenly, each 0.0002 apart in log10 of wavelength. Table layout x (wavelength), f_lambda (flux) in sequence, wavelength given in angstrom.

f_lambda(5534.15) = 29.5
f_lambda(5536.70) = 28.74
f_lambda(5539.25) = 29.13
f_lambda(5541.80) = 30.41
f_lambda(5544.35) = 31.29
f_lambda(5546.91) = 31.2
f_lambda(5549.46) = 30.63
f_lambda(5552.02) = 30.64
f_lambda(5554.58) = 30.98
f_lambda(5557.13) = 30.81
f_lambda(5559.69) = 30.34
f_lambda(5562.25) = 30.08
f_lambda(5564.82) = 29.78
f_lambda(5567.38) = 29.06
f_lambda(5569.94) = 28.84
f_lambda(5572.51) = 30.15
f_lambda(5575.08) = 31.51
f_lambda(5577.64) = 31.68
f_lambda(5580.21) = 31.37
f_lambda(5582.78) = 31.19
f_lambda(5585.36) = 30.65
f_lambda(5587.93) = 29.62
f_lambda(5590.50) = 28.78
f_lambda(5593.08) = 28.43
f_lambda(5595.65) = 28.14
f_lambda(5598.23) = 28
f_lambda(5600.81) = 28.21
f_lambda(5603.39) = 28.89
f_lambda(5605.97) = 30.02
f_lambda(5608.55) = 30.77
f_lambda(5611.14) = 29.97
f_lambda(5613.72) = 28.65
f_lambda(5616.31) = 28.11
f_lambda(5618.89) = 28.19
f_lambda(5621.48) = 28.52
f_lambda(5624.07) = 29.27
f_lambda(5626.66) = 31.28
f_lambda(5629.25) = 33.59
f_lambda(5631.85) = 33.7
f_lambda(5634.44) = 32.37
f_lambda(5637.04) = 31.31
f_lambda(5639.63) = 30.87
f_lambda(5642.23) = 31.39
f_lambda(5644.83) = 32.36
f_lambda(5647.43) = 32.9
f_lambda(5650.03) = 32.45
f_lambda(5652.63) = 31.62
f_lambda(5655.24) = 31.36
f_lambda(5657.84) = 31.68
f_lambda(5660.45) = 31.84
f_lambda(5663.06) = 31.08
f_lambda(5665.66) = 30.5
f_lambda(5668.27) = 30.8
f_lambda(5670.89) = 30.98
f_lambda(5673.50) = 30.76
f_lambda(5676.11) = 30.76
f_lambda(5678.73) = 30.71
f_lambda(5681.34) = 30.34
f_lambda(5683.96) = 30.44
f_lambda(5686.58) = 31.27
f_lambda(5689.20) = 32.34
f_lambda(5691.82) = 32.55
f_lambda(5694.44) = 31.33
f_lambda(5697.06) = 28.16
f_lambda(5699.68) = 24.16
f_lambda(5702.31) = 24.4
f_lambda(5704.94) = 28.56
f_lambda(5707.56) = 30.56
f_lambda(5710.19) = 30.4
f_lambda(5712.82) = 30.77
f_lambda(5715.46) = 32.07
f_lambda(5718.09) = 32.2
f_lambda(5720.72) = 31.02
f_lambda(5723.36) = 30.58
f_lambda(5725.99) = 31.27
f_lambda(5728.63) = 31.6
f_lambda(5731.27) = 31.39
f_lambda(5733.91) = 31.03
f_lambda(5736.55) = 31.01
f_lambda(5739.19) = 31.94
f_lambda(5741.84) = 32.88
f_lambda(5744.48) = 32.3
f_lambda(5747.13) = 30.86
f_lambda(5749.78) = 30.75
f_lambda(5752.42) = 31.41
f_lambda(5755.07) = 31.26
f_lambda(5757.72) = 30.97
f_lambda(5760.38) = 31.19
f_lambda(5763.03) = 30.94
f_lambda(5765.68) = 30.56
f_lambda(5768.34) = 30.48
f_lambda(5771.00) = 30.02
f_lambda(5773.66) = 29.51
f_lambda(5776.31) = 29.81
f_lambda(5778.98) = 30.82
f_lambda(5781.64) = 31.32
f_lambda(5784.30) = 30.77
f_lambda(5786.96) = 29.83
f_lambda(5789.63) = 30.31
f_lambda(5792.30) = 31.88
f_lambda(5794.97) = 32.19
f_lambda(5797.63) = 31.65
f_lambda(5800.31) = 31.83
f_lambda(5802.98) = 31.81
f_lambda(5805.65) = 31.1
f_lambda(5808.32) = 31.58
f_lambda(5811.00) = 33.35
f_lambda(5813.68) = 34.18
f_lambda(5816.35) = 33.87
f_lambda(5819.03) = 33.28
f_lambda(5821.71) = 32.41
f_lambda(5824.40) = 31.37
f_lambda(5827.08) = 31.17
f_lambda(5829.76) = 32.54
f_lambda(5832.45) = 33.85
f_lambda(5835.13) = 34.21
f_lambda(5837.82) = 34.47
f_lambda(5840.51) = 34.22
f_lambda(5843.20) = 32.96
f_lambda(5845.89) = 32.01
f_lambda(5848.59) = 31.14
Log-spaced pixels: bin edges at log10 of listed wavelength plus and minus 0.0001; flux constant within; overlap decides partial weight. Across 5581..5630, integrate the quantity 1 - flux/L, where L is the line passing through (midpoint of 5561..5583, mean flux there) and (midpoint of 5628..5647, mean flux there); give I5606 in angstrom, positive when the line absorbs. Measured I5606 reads 2.9 angstrom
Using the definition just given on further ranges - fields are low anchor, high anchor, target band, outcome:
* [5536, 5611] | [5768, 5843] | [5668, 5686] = 0.1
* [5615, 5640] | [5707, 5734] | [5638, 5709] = 0.8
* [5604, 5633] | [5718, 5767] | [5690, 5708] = 1.4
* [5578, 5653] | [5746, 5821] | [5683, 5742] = 0.9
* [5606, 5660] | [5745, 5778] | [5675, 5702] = 0.8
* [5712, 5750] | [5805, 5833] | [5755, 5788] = 1.5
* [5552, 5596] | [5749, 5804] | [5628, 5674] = -2.0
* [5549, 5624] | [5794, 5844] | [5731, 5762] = 0.4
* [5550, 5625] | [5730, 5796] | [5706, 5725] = -0.3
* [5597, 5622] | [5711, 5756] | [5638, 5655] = -1.3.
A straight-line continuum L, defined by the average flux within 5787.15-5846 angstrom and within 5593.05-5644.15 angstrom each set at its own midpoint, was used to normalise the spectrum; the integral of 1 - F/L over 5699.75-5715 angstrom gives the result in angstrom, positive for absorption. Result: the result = 1.19 angstrom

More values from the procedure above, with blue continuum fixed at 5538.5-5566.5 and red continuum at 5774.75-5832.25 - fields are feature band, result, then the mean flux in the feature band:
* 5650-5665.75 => -0.2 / 31.5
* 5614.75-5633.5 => 0.3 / 30.4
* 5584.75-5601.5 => 1.0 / 28.8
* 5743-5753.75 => 0.1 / 31.4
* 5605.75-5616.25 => 0.4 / 29.6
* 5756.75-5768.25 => 0.3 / 30.9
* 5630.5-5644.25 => -0.5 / 31.9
